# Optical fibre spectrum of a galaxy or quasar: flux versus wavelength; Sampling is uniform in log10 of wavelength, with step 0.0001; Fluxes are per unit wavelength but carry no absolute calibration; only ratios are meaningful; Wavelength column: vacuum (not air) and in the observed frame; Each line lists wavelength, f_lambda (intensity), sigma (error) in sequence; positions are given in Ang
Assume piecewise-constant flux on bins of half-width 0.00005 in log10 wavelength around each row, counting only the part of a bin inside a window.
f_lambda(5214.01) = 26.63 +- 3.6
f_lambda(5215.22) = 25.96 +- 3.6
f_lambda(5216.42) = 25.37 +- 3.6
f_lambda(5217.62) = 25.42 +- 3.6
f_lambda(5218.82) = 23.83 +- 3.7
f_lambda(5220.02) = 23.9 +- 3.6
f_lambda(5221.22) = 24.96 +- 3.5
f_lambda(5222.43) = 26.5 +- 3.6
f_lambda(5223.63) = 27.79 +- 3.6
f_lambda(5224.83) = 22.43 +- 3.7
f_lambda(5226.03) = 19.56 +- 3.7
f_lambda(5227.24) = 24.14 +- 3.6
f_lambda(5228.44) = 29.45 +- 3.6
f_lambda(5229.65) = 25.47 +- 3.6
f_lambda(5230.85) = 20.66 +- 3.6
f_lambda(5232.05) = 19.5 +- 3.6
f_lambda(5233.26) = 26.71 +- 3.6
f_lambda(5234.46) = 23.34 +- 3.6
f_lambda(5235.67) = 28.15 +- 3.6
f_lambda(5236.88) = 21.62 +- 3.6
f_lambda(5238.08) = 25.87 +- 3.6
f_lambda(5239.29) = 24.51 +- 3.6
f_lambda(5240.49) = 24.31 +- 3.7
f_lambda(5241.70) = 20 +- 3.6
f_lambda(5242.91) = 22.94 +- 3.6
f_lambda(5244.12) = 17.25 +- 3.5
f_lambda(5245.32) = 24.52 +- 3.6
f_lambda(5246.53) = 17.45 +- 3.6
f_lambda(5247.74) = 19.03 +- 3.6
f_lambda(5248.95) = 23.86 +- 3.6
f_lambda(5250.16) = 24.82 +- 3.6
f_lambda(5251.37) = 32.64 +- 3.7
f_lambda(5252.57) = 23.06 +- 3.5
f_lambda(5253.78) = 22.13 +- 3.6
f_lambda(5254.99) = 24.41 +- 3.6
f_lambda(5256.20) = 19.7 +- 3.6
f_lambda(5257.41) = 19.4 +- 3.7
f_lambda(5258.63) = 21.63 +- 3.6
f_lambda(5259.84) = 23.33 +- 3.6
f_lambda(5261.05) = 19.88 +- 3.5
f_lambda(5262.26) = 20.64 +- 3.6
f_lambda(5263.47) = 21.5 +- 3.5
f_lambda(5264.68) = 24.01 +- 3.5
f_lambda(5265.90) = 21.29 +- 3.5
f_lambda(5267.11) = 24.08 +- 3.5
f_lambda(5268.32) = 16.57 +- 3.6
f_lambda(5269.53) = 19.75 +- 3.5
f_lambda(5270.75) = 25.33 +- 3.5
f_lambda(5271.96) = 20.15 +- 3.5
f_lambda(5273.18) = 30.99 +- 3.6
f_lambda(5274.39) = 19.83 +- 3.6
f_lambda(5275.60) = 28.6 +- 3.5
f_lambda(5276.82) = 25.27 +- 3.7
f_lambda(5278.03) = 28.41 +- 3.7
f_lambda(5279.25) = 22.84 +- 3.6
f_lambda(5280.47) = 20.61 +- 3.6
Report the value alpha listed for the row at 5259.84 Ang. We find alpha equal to 23.33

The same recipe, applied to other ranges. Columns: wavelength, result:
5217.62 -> 25.42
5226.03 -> 19.56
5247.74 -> 19.03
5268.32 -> 16.57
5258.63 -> 21.63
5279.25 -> 22.84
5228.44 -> 29.45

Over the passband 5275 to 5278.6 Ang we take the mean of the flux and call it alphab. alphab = 27.4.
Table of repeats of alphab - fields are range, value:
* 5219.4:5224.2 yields 25.8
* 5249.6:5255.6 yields 25.4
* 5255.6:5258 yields 19.6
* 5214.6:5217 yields 25.6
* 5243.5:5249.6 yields 20.5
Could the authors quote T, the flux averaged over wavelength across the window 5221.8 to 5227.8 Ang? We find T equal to 24.1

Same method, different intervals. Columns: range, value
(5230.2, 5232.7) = 20.3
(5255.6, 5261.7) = 20.8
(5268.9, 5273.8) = 24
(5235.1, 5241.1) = 24.9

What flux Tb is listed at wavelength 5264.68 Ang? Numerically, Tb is 24.01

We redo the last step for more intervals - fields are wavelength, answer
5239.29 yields 24.51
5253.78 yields 22.13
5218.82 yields 23.83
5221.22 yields 24.96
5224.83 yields 22.43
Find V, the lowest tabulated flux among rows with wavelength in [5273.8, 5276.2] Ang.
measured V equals 19.83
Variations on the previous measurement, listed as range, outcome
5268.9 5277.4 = 19.75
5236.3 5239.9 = 21.62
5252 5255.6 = 22.13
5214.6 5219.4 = 23.83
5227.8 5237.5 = 19.5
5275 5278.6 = 25.27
